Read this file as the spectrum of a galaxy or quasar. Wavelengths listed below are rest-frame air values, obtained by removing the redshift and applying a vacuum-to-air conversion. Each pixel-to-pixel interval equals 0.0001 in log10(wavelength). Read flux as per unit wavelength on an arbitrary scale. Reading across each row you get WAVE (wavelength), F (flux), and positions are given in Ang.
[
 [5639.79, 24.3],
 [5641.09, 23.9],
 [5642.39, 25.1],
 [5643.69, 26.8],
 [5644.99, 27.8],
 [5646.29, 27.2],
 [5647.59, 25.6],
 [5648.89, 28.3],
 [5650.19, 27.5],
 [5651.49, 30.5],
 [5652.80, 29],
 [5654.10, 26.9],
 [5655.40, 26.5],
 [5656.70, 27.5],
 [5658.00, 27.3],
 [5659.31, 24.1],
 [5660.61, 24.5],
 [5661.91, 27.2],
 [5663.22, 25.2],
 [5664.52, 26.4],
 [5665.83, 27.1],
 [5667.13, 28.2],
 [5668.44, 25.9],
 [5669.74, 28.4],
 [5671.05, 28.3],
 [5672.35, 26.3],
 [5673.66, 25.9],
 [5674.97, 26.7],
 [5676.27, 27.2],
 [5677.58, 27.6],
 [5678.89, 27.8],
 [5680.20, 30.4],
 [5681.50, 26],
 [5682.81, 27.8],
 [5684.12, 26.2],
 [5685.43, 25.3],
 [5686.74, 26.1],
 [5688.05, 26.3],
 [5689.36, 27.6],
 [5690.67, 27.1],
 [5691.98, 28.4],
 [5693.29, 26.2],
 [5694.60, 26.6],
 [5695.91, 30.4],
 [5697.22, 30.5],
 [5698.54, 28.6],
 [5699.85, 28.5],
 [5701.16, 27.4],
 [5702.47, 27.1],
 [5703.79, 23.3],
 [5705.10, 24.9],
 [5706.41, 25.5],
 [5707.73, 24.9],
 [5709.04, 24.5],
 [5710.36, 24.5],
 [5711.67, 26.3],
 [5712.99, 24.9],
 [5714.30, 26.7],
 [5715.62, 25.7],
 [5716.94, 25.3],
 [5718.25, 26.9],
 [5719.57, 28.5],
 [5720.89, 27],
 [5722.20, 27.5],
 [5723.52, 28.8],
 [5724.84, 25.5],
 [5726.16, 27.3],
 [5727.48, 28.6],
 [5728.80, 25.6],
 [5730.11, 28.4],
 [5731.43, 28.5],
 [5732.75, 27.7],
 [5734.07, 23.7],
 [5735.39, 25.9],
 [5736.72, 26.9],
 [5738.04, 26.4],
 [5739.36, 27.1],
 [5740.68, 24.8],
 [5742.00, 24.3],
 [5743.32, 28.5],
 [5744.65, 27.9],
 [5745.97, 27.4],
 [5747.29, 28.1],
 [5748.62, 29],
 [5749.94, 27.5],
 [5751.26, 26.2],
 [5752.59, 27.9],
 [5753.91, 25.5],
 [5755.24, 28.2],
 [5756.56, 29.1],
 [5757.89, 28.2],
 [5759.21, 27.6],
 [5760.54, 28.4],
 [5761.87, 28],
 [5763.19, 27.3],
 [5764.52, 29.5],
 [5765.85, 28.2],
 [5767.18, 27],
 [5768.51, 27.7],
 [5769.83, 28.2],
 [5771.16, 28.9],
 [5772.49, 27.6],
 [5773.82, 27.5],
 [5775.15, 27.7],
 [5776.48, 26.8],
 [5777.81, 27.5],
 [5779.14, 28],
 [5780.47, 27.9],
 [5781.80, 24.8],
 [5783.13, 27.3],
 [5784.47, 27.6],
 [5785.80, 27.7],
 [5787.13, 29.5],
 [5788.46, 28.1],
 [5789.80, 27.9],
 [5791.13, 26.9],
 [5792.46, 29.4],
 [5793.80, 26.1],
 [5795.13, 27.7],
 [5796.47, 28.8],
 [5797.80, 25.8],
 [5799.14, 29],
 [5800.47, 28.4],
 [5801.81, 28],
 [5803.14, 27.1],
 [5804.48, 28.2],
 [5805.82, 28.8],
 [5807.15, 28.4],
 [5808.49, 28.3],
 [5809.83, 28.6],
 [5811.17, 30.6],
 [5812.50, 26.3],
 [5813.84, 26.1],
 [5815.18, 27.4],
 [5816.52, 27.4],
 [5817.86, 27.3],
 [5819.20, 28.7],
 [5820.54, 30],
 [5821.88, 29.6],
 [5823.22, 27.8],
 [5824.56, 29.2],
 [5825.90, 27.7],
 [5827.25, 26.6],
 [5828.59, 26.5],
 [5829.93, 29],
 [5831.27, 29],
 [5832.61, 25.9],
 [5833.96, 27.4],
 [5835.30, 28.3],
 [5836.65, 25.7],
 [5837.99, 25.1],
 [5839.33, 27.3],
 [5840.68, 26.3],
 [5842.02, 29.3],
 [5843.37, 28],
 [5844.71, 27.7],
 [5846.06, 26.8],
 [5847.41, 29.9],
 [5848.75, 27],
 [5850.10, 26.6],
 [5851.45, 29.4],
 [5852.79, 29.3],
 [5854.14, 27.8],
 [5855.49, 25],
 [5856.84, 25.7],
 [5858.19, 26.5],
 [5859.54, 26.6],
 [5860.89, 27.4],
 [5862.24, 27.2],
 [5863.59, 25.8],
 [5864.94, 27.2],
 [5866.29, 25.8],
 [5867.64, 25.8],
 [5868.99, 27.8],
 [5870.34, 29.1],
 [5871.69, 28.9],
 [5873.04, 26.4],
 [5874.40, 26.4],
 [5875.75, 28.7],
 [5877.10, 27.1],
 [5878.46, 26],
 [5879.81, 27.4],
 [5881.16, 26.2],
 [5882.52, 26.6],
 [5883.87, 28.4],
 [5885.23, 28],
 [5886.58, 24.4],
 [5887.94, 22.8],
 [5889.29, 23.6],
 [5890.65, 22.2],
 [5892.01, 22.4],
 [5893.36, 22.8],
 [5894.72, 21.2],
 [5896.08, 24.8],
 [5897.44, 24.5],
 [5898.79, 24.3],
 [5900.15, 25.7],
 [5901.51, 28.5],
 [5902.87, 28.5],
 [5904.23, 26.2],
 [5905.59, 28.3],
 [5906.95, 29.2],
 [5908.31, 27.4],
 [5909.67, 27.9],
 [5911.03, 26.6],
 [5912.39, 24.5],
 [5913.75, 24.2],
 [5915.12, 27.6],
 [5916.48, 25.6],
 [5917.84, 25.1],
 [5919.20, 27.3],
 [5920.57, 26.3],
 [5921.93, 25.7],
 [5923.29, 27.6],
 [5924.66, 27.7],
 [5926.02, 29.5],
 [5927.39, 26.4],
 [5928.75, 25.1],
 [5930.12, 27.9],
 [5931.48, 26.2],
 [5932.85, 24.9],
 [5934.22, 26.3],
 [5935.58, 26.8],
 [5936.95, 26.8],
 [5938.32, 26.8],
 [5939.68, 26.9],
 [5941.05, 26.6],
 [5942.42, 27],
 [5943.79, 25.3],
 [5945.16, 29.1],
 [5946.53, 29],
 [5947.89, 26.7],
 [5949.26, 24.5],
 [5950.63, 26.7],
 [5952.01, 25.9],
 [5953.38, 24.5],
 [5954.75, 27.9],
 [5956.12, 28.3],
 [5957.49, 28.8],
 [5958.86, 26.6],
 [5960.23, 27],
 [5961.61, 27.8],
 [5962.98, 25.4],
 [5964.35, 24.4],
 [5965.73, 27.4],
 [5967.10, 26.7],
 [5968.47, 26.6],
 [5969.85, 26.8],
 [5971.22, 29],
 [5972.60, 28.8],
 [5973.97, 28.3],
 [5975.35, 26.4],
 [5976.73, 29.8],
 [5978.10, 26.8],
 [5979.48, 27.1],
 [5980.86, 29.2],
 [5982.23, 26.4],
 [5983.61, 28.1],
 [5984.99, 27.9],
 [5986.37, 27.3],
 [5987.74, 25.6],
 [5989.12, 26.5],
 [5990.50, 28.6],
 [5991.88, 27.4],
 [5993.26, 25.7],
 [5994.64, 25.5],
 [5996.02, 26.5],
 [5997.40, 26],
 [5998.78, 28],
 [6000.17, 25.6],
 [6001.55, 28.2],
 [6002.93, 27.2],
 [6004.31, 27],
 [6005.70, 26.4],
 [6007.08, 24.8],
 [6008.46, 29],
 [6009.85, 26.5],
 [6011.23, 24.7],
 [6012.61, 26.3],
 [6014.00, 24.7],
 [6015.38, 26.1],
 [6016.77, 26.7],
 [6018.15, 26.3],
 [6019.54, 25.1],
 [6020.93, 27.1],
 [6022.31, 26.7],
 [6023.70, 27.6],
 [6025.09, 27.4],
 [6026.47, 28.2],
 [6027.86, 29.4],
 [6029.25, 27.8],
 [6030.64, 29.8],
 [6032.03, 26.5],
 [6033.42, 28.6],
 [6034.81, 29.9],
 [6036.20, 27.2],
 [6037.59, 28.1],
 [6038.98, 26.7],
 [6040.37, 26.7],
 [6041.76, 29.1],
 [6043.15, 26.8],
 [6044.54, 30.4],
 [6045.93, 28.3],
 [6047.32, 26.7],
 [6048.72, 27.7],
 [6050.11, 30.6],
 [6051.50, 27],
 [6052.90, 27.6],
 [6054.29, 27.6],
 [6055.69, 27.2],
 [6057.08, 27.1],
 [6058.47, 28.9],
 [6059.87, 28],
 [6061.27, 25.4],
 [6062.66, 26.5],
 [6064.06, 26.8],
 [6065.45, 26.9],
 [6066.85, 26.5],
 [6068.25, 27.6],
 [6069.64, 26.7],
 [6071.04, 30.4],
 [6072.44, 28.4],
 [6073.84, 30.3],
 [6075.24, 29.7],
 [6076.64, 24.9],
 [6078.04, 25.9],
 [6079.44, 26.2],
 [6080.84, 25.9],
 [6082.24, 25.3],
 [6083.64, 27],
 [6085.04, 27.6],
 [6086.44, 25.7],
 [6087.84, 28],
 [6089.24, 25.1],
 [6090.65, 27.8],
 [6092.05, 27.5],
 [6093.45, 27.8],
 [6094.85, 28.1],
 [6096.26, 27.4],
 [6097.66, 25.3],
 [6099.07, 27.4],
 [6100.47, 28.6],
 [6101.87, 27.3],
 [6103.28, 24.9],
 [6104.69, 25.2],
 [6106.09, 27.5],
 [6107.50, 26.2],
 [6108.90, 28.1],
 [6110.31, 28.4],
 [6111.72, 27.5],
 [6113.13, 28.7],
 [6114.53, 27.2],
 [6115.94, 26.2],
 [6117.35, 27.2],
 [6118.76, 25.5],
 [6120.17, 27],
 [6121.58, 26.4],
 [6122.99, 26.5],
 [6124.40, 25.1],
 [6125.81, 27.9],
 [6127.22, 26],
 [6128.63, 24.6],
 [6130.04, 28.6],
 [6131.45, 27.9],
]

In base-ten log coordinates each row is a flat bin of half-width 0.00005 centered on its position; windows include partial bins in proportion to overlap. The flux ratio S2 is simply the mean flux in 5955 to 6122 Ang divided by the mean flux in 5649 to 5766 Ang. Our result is 1.0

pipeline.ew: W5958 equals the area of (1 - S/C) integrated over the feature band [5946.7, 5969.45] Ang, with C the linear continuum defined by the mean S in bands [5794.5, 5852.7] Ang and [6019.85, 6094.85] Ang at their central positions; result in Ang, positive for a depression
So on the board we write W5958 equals 0.9 Ang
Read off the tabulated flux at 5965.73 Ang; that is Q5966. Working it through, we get 27.4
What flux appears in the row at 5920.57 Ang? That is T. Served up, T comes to 26.3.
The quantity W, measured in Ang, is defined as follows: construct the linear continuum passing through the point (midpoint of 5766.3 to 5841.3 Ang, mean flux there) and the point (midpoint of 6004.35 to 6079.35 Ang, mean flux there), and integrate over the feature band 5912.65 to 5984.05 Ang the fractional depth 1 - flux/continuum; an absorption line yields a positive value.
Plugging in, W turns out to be 1.6 Ang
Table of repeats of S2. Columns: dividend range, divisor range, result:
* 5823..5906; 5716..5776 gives 0.97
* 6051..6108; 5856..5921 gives 1.04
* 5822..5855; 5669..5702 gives 1.01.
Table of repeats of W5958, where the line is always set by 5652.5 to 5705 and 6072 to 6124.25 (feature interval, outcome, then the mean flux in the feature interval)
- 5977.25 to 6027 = 0.4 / 26.8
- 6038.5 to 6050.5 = -0.5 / 28.1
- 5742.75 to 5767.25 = -0.8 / 27.9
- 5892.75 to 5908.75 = 0.6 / 25.9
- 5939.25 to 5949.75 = 0.0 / 26.9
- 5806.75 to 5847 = -1.1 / 27.7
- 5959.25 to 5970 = 0.2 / 26.5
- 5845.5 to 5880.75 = -0.2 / 27.2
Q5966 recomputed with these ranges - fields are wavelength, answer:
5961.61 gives 27.8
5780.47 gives 27.9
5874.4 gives 26.4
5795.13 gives 27.7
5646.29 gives 27.2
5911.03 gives 26.6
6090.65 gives 27.8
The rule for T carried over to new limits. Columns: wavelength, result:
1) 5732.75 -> 27.7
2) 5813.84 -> 26.1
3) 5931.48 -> 26.2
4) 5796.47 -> 28.8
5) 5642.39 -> 25.1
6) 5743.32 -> 28.5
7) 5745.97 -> 27.4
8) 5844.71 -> 27.7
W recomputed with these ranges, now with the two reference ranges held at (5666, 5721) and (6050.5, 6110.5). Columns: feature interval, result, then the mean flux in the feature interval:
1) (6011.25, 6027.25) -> 0.4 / 26.5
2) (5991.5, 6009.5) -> 0.3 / 26.7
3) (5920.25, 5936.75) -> 0.2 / 26.7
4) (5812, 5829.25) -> -0.5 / 27.7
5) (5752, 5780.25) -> -1.0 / 27.9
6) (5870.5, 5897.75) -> 1.5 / 25.5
